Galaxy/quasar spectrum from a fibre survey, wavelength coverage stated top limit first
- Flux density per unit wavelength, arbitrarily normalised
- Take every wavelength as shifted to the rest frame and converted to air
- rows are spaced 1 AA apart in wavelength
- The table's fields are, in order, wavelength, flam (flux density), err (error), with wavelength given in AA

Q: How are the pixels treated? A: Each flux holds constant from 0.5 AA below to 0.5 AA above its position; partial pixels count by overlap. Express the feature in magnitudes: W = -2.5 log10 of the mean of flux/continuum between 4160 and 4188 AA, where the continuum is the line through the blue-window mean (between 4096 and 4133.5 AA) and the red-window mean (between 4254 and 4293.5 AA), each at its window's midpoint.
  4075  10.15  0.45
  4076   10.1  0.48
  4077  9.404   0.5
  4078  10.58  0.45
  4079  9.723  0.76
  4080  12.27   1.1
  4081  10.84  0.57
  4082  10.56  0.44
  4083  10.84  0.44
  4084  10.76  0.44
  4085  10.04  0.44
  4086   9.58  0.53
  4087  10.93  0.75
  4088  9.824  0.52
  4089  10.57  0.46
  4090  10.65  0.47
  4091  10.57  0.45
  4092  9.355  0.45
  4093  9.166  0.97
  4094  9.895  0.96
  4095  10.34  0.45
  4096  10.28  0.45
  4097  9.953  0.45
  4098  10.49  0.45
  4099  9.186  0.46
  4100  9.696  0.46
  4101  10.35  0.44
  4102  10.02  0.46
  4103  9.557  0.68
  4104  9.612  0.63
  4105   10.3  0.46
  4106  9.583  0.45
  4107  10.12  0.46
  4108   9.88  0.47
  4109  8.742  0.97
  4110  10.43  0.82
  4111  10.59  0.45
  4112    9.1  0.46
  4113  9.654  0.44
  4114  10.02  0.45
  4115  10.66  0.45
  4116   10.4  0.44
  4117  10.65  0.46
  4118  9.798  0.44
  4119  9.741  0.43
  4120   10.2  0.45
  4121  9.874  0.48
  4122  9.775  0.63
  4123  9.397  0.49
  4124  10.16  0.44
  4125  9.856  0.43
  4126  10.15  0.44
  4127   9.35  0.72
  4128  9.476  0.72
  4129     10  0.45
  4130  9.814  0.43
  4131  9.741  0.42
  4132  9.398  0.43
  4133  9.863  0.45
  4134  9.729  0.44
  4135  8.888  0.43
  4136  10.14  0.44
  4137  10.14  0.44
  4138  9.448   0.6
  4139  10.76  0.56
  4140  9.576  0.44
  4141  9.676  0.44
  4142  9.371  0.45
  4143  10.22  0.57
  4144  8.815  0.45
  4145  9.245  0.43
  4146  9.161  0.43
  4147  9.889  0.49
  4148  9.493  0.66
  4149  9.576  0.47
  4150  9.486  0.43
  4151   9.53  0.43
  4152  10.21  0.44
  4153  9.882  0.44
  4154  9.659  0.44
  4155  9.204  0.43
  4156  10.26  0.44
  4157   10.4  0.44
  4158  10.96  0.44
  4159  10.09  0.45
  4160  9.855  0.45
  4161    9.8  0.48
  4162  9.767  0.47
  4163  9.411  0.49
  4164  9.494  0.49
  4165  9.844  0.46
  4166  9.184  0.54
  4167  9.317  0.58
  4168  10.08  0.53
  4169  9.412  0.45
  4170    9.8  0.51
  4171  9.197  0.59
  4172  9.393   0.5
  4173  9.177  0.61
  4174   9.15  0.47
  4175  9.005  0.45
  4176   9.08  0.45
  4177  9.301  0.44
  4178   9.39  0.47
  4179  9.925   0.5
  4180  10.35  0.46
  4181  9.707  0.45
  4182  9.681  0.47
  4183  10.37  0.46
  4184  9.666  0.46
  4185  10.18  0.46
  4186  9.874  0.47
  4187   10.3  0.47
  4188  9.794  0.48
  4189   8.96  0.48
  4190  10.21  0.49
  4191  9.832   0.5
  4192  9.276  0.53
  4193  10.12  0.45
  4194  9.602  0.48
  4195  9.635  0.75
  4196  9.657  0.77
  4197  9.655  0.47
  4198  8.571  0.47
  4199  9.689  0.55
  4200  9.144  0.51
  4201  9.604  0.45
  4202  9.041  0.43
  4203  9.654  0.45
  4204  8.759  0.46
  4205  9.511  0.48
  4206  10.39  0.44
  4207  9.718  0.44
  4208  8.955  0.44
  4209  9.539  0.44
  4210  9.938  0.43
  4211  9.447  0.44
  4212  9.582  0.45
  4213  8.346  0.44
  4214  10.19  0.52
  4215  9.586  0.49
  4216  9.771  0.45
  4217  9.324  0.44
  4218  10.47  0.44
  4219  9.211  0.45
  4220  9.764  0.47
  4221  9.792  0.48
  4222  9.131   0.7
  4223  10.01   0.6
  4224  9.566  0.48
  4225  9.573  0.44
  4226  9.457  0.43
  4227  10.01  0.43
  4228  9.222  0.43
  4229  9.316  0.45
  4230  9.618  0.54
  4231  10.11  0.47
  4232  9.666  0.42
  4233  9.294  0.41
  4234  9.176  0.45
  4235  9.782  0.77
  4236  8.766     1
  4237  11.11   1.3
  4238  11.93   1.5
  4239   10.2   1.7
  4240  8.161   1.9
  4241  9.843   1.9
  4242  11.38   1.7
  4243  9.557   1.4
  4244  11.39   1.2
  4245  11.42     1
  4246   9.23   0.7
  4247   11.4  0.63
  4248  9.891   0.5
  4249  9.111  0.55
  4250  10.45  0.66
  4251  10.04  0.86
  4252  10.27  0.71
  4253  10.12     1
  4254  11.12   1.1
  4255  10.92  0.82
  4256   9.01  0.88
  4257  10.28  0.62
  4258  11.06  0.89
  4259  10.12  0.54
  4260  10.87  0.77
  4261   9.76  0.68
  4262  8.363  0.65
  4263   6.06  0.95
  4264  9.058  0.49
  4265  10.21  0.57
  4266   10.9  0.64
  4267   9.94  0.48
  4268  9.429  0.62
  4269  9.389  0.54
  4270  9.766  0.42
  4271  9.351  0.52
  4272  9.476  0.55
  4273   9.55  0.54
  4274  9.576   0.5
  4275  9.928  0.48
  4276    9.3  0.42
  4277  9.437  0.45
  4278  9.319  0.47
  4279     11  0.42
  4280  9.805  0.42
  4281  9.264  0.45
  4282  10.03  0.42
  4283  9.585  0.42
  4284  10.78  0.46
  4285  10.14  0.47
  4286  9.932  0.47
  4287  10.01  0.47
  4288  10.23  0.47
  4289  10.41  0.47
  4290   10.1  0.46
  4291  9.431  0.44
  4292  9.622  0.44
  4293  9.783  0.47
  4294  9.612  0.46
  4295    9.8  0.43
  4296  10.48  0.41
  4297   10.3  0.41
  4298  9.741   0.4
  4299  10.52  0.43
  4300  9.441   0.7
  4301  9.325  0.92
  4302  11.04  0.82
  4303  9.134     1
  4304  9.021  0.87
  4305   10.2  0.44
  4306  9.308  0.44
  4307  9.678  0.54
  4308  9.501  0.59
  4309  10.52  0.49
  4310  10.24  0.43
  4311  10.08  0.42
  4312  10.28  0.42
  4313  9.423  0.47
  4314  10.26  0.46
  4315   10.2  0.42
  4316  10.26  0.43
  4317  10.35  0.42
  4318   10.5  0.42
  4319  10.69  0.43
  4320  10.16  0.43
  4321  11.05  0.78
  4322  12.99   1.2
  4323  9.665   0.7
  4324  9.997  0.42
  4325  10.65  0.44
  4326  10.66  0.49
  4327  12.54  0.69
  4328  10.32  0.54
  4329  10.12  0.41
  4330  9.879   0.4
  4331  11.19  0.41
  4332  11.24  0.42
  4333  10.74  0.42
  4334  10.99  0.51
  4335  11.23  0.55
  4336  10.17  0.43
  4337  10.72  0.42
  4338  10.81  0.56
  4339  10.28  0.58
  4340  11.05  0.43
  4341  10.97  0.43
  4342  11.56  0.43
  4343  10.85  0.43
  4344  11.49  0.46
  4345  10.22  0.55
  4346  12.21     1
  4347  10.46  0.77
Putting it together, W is 0.02 mag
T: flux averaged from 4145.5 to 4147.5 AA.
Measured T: 9.52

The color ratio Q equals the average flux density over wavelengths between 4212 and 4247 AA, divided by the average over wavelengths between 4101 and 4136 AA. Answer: 1.00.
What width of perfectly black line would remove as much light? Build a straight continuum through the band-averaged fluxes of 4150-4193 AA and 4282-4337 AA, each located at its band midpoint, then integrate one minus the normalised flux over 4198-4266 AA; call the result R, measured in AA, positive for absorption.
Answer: 1.3 AA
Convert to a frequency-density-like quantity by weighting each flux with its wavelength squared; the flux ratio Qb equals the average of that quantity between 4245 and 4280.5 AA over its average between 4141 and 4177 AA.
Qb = 1.08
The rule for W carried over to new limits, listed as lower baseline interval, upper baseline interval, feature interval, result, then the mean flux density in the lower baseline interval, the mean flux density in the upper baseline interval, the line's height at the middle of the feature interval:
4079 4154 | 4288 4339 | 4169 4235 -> 0.056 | 9.93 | 10.3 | 10.1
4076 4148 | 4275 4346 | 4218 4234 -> 0.060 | 9.95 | 10.3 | 10.1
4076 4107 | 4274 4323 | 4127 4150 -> 0.054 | 10.2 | 10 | 10.1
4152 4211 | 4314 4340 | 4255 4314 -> 0.063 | 9.65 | 10.7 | 10.4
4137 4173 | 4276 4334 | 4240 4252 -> -0.028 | 9.7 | 10.2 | 9.99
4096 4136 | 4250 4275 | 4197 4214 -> 0.047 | 9.86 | 9.79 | 9.82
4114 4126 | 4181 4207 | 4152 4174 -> 0.011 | 10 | 9.65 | 9.82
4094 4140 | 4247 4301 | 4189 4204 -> 0.042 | 9.89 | 9.86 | 9.88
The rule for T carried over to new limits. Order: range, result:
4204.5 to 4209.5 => 9.62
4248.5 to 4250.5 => 9.78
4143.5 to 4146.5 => 9.07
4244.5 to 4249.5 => 10.2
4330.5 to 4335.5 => 11.1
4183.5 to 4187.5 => 10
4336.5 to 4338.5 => 10.8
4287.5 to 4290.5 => 10.2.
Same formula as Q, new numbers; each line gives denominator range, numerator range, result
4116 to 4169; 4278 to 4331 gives 1.04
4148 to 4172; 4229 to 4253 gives 1.03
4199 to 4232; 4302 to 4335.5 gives 1.09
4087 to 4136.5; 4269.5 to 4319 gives 1.00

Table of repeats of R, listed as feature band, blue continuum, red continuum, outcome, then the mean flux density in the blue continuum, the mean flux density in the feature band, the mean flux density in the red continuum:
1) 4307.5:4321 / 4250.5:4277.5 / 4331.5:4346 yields 0.4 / 9.75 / 10.2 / 10.9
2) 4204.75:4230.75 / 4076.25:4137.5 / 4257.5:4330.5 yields 1.0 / 10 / 9.6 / 9.99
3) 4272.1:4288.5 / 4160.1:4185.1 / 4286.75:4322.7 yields 0.2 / 9.58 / 9.86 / 10.1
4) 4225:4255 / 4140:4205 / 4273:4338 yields -0.4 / 9.62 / 10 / 10.2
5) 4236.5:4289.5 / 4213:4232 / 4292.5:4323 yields -0.6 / 9.64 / 9.98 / 10.1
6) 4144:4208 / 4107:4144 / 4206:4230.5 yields 0.4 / 9.84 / 9.63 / 9.58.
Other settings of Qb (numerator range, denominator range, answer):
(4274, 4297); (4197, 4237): 1.07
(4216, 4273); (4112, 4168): 1.06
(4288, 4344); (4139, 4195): 1.15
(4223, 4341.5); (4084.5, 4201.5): 1.10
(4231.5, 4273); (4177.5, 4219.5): 1.06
